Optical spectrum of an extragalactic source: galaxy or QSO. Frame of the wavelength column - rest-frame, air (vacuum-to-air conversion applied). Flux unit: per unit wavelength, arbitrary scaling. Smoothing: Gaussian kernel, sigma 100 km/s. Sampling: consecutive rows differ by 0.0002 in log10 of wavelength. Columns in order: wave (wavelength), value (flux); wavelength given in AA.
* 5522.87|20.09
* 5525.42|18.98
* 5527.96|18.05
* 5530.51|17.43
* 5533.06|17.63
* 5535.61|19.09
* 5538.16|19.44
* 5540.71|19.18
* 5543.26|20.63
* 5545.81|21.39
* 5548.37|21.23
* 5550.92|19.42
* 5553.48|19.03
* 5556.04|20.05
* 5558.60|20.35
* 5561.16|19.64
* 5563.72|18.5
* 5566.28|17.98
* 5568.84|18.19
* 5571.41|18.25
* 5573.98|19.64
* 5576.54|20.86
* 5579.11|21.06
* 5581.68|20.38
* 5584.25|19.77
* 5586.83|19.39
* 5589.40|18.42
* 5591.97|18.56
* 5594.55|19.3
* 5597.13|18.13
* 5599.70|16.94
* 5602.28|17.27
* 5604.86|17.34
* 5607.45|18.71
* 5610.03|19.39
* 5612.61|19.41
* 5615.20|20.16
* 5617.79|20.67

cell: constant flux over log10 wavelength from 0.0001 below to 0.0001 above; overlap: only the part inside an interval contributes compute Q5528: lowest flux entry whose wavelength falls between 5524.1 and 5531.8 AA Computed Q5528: 17.43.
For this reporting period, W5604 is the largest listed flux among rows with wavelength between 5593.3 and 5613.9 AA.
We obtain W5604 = 19.41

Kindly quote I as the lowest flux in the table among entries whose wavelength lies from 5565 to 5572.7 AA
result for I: 17.98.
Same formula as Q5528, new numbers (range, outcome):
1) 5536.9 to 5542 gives 19.18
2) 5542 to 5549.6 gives 20.63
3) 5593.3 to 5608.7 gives 16.94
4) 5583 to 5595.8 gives 18.42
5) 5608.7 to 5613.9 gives 19.39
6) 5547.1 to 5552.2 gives 19.42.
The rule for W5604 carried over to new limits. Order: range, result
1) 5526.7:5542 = 19.44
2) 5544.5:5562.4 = 21.39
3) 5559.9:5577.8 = 20.86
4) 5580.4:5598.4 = 20.38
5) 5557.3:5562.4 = 20.35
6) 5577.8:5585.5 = 21.06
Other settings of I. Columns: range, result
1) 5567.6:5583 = 18.19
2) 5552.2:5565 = 18.5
